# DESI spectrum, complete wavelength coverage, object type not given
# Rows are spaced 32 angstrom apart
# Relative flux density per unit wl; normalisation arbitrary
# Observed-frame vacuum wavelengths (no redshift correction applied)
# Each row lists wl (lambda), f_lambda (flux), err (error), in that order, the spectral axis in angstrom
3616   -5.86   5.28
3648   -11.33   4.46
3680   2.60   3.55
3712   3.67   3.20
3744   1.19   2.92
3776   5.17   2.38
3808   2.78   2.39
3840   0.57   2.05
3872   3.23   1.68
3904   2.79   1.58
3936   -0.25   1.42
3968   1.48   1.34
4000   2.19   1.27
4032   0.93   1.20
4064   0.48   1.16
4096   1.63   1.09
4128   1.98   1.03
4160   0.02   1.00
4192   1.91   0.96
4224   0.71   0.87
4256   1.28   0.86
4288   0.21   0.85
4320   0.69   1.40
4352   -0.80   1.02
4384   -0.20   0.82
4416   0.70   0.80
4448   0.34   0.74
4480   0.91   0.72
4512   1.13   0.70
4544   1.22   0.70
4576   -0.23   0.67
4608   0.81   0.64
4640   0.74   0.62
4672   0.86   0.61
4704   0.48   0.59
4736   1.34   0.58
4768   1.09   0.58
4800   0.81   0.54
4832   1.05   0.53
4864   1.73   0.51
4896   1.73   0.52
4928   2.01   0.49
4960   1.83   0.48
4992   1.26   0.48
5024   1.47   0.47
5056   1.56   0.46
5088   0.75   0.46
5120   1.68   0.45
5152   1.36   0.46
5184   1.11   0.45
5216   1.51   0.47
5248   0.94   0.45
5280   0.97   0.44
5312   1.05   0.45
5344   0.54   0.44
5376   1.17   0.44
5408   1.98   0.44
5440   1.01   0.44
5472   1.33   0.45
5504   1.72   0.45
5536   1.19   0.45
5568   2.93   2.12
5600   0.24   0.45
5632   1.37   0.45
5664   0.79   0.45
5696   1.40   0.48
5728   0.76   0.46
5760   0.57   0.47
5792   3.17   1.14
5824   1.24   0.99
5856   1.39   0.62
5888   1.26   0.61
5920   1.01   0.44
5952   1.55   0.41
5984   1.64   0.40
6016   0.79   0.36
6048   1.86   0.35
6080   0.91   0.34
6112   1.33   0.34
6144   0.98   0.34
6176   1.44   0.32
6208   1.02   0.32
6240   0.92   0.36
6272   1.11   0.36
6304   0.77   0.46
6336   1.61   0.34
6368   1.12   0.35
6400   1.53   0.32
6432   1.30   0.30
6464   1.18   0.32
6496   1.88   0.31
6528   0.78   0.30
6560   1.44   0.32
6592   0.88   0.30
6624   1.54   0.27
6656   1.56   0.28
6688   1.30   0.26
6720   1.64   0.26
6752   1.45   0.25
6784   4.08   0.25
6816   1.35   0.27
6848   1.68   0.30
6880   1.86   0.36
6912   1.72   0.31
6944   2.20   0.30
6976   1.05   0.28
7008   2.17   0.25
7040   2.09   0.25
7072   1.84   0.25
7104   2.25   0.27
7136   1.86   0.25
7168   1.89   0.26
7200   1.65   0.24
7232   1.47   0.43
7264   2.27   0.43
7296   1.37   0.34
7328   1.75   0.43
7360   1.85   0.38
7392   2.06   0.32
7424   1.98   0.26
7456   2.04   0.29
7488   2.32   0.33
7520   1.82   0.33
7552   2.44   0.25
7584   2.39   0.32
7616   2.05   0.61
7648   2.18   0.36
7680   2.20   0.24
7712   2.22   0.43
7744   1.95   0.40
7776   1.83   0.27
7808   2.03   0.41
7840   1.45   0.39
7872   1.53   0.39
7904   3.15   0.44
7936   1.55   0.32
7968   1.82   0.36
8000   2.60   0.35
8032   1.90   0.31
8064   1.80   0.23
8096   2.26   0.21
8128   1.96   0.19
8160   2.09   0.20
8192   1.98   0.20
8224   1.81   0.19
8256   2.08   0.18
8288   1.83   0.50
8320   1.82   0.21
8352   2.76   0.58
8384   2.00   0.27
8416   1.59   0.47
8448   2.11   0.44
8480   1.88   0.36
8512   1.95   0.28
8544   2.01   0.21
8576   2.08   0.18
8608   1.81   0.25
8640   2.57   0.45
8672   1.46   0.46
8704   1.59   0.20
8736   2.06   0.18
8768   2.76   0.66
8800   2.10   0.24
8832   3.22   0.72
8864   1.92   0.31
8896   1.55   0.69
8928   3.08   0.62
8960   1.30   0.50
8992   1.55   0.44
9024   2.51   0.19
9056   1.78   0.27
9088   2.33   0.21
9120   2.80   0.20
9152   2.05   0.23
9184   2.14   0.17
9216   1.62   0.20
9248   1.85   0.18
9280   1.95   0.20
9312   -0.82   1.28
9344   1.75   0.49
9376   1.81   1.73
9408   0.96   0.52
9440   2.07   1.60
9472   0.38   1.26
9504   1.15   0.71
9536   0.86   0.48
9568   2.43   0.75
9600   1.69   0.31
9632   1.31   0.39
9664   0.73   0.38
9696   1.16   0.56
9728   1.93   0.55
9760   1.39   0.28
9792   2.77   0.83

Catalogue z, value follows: 0.818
